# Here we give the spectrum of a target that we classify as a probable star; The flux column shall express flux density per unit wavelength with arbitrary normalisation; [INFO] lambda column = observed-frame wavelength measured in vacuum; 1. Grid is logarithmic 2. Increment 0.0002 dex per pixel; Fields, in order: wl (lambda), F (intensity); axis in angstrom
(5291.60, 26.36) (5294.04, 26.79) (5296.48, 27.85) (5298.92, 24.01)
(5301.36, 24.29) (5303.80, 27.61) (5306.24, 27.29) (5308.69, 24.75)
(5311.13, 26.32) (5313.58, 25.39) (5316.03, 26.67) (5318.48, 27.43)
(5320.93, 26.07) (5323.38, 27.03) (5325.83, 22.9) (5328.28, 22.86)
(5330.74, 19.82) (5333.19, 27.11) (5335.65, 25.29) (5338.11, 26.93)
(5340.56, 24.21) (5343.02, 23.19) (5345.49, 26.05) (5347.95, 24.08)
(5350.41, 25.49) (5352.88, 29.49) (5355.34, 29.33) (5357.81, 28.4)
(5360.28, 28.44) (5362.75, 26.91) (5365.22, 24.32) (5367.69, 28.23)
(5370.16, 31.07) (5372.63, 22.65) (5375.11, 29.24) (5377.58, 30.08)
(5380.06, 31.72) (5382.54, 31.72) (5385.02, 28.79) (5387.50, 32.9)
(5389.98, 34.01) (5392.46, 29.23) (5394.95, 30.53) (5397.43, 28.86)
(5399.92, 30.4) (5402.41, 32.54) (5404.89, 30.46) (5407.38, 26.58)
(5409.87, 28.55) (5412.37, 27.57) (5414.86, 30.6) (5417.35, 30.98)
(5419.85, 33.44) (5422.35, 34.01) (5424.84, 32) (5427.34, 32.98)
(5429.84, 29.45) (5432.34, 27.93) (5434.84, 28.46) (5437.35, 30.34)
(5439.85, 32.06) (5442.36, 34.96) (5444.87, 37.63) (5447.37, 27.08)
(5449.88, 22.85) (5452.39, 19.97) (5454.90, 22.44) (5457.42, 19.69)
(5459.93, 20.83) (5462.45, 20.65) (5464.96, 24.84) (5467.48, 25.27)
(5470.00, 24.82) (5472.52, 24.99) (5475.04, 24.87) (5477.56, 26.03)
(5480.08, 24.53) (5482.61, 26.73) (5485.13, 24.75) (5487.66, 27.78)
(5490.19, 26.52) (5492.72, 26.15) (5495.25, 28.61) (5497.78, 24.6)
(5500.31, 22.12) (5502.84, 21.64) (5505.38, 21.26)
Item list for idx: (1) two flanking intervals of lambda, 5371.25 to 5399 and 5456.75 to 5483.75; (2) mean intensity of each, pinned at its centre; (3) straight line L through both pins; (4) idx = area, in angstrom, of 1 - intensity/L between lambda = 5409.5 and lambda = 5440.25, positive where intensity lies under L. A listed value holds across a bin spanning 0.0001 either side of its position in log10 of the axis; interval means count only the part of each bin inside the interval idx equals -3.94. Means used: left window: 30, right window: 24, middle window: 30.7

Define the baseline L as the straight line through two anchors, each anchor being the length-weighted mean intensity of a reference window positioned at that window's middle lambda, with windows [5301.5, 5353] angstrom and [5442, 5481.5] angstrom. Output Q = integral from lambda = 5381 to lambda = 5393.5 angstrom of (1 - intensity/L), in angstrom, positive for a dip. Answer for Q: -3.1 angstrom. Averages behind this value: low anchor 25.4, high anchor 24.9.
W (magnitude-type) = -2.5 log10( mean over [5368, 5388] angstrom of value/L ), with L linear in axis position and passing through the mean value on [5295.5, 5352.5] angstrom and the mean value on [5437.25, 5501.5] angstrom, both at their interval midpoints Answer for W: -0.16 mag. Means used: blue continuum 25.4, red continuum 25.7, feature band 29.6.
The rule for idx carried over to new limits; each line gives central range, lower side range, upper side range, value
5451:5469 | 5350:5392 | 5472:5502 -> 3.0 angstrom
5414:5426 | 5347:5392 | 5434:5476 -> -2.3 angstrom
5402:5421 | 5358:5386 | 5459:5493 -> -2.0 angstrom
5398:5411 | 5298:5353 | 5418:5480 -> -1.5 angstrom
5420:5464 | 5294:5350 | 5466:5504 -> -4.6 angstrom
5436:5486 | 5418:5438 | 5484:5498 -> 5.2 angstrom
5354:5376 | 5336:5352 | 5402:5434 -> -0.8 angstrom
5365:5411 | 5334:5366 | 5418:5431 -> -0.5 angstrom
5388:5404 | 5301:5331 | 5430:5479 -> -3.2 angstrom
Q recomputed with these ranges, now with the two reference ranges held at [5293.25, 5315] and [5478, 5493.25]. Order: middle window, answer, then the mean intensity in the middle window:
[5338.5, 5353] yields 0.47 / 25.2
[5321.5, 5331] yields 0.85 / 23.7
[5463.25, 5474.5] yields 0.55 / 24.8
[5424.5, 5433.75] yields -1.55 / 30.4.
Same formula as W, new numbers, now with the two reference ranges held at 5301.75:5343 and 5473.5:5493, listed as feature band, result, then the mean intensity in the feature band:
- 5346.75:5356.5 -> -0.07 mag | 27.1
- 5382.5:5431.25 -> -0.20 mag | 30.8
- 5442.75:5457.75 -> 0.00 mag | 25.8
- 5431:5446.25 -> -0.23 mag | 31.8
